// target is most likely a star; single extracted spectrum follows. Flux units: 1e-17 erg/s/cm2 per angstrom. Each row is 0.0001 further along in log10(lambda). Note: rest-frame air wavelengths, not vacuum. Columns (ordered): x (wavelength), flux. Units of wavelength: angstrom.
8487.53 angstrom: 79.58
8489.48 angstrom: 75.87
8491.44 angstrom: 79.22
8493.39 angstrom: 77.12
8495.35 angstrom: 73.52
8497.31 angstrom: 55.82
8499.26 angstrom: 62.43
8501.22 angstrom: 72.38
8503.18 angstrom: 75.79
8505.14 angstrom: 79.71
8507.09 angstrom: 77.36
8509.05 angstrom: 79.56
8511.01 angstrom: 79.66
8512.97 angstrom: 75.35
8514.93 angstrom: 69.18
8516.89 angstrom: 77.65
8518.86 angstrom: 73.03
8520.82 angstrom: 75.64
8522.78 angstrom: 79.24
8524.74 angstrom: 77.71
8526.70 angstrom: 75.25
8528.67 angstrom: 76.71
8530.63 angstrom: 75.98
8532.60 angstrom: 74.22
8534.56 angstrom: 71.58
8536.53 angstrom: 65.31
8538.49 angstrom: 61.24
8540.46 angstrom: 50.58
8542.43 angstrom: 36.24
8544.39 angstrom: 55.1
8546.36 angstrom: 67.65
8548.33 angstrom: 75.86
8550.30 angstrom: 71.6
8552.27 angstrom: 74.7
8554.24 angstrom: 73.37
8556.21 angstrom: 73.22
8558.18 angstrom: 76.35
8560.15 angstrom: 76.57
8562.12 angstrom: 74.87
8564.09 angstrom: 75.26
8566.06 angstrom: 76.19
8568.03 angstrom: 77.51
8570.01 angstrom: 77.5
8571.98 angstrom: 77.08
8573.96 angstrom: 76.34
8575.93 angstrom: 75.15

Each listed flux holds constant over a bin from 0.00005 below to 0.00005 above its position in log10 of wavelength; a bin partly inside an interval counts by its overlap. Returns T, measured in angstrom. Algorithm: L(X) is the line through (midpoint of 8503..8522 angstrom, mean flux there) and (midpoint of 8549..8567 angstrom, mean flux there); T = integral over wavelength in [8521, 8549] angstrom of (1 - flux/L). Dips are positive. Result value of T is 3.0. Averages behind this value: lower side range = 76.4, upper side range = 74.7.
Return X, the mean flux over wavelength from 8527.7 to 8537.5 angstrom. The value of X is 72.8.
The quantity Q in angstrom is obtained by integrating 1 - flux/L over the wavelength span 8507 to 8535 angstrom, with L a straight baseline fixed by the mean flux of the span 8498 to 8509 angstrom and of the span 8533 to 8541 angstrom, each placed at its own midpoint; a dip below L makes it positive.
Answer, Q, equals -3.1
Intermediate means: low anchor 73.6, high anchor 63.7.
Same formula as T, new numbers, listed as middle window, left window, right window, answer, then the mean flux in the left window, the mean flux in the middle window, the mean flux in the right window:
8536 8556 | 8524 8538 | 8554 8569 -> 2.9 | 73.3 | 63.5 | 75.6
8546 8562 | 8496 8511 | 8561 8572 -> 0.3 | 72.4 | 74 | 76.4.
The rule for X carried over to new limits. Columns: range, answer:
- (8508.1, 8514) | 78.1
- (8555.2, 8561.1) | 75.4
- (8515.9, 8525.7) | 76.6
